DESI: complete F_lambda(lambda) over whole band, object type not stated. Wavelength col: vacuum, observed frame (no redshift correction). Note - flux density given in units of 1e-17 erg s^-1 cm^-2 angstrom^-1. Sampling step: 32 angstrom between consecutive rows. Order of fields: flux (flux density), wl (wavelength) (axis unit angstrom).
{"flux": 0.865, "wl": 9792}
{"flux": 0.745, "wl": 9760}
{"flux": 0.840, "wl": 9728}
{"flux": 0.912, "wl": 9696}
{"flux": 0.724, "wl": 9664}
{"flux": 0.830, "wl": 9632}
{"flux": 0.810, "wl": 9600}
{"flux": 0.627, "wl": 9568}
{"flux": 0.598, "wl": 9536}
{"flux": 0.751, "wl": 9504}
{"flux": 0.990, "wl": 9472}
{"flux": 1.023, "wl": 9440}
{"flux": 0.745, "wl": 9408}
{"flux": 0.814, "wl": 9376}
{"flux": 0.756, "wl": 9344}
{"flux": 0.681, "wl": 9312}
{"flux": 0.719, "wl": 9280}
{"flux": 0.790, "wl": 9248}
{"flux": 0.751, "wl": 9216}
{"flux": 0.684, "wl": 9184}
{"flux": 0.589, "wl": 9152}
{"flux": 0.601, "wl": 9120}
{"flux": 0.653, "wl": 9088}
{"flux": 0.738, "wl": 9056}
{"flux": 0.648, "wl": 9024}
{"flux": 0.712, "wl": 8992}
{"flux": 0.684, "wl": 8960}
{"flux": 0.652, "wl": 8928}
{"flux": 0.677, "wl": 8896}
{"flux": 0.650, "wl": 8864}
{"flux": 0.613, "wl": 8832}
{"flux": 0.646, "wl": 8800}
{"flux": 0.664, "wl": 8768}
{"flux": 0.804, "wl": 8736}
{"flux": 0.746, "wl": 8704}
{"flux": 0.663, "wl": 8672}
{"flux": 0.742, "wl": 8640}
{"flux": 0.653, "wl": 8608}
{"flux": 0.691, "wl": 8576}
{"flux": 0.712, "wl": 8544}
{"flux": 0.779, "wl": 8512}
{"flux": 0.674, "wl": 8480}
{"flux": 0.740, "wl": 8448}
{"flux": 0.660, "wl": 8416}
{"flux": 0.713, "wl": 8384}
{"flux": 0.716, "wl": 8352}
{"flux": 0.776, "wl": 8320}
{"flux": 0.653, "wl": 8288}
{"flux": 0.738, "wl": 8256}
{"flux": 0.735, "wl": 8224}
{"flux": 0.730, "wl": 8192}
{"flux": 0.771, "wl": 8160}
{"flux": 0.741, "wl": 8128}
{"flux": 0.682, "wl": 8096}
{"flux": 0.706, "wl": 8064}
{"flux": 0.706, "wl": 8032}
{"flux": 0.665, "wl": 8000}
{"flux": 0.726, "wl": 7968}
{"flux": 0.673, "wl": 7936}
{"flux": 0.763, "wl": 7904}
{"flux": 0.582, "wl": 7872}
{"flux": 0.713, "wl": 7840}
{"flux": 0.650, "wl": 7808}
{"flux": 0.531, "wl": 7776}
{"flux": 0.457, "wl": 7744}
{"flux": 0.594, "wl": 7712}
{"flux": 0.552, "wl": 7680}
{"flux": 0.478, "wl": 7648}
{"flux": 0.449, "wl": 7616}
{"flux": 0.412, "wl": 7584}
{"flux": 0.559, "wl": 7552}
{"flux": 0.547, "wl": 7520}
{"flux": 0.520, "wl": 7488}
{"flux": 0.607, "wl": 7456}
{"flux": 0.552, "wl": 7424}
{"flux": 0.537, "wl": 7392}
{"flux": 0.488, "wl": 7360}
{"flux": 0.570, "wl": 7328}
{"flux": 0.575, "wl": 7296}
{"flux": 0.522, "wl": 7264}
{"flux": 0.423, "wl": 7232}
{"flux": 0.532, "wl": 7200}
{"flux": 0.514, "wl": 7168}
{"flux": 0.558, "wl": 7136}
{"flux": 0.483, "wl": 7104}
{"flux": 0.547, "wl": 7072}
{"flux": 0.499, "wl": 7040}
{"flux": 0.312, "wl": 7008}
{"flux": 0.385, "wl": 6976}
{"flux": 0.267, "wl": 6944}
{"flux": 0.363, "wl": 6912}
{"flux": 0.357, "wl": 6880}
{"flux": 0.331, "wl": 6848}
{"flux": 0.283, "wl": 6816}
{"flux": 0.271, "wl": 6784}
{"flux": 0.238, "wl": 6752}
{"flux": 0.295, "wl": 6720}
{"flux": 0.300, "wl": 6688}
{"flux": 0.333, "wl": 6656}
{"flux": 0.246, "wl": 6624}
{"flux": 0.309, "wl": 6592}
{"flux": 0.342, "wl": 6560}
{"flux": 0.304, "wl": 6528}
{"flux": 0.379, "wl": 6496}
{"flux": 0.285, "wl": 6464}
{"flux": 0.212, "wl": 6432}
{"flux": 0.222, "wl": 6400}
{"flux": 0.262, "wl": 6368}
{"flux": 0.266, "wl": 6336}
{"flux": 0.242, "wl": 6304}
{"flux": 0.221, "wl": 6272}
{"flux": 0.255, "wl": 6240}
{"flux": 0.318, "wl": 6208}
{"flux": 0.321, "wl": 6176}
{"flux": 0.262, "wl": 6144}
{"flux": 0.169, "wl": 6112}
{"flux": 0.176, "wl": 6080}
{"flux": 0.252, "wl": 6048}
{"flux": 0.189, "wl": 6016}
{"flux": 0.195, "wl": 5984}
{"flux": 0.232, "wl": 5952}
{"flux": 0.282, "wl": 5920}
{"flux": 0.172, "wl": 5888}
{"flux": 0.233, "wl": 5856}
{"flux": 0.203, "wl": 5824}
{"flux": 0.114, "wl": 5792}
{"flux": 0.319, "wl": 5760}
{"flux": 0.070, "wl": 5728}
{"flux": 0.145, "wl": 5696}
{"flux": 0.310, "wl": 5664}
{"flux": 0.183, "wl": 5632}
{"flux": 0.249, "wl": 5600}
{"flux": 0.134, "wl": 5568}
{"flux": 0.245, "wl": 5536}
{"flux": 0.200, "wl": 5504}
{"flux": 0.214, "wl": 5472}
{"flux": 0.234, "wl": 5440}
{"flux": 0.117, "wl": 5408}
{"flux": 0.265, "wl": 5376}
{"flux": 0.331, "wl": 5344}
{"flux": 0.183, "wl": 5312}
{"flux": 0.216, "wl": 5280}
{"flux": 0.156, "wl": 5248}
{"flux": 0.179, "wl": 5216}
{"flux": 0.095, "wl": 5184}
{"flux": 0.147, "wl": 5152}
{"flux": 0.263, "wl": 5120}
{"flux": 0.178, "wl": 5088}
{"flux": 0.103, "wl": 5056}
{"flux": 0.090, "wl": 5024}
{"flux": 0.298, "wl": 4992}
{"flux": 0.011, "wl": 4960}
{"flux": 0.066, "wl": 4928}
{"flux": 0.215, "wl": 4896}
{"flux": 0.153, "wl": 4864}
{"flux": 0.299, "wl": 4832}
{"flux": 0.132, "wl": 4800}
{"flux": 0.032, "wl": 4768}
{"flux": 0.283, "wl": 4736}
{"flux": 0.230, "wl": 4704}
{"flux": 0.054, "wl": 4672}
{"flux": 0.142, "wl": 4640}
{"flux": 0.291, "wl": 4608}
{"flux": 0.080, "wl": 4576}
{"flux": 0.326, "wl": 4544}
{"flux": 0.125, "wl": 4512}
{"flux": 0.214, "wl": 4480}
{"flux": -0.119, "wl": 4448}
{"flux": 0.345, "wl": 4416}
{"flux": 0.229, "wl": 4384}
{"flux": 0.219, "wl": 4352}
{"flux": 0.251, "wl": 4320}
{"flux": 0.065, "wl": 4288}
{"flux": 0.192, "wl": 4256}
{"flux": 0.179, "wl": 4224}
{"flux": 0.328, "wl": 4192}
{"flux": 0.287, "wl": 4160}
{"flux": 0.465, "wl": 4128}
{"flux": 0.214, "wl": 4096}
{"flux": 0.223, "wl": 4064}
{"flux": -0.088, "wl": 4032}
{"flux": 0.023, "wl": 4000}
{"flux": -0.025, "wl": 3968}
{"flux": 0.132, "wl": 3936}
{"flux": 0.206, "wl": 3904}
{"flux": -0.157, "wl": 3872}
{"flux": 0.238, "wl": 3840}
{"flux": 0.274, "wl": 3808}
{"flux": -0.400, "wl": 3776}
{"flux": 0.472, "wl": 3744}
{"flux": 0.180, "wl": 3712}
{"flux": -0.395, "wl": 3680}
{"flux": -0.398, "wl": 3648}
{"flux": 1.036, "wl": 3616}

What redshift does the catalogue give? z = 0.76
